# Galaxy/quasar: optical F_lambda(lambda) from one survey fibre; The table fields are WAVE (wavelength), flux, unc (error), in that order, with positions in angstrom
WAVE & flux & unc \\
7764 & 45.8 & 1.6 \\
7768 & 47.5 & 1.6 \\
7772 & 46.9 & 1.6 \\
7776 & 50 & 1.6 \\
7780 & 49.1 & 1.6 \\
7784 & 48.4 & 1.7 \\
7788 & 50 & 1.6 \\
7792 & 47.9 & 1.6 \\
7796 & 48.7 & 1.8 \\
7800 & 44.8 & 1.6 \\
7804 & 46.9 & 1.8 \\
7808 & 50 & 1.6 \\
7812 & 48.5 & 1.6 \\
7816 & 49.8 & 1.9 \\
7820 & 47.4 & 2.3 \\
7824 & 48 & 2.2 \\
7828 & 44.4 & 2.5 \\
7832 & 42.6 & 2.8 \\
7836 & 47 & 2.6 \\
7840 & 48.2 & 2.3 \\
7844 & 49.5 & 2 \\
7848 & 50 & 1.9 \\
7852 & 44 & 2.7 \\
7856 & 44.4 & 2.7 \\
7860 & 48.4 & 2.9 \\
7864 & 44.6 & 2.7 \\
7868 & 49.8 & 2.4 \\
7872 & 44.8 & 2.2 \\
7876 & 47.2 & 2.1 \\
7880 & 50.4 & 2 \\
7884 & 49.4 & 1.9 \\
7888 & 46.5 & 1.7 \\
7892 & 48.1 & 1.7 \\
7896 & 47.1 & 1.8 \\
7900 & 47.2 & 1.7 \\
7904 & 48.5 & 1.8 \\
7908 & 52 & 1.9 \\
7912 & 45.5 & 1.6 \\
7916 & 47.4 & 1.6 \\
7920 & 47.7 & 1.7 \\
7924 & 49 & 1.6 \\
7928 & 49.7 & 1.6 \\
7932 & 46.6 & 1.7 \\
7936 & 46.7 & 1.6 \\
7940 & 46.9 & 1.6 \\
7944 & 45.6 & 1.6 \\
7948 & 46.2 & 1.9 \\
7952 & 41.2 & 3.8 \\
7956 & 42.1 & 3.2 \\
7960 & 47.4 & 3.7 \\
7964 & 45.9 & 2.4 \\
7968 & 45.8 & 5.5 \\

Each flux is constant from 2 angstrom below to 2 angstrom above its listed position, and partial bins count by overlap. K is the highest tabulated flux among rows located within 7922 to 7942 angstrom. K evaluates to 49.7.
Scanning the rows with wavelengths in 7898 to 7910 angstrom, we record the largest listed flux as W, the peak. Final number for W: 52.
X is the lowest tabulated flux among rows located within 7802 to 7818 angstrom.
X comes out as 46.9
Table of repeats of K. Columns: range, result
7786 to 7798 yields 50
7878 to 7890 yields 50.4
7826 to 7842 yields 48.2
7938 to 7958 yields 46.9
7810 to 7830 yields 49.8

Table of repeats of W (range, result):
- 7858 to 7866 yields 48.4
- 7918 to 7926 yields 49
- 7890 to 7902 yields 48.1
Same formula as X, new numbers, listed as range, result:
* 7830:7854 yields 42.6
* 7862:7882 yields 44.6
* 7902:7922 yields 45.5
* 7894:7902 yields 47.1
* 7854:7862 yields 44.4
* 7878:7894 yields 46.5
